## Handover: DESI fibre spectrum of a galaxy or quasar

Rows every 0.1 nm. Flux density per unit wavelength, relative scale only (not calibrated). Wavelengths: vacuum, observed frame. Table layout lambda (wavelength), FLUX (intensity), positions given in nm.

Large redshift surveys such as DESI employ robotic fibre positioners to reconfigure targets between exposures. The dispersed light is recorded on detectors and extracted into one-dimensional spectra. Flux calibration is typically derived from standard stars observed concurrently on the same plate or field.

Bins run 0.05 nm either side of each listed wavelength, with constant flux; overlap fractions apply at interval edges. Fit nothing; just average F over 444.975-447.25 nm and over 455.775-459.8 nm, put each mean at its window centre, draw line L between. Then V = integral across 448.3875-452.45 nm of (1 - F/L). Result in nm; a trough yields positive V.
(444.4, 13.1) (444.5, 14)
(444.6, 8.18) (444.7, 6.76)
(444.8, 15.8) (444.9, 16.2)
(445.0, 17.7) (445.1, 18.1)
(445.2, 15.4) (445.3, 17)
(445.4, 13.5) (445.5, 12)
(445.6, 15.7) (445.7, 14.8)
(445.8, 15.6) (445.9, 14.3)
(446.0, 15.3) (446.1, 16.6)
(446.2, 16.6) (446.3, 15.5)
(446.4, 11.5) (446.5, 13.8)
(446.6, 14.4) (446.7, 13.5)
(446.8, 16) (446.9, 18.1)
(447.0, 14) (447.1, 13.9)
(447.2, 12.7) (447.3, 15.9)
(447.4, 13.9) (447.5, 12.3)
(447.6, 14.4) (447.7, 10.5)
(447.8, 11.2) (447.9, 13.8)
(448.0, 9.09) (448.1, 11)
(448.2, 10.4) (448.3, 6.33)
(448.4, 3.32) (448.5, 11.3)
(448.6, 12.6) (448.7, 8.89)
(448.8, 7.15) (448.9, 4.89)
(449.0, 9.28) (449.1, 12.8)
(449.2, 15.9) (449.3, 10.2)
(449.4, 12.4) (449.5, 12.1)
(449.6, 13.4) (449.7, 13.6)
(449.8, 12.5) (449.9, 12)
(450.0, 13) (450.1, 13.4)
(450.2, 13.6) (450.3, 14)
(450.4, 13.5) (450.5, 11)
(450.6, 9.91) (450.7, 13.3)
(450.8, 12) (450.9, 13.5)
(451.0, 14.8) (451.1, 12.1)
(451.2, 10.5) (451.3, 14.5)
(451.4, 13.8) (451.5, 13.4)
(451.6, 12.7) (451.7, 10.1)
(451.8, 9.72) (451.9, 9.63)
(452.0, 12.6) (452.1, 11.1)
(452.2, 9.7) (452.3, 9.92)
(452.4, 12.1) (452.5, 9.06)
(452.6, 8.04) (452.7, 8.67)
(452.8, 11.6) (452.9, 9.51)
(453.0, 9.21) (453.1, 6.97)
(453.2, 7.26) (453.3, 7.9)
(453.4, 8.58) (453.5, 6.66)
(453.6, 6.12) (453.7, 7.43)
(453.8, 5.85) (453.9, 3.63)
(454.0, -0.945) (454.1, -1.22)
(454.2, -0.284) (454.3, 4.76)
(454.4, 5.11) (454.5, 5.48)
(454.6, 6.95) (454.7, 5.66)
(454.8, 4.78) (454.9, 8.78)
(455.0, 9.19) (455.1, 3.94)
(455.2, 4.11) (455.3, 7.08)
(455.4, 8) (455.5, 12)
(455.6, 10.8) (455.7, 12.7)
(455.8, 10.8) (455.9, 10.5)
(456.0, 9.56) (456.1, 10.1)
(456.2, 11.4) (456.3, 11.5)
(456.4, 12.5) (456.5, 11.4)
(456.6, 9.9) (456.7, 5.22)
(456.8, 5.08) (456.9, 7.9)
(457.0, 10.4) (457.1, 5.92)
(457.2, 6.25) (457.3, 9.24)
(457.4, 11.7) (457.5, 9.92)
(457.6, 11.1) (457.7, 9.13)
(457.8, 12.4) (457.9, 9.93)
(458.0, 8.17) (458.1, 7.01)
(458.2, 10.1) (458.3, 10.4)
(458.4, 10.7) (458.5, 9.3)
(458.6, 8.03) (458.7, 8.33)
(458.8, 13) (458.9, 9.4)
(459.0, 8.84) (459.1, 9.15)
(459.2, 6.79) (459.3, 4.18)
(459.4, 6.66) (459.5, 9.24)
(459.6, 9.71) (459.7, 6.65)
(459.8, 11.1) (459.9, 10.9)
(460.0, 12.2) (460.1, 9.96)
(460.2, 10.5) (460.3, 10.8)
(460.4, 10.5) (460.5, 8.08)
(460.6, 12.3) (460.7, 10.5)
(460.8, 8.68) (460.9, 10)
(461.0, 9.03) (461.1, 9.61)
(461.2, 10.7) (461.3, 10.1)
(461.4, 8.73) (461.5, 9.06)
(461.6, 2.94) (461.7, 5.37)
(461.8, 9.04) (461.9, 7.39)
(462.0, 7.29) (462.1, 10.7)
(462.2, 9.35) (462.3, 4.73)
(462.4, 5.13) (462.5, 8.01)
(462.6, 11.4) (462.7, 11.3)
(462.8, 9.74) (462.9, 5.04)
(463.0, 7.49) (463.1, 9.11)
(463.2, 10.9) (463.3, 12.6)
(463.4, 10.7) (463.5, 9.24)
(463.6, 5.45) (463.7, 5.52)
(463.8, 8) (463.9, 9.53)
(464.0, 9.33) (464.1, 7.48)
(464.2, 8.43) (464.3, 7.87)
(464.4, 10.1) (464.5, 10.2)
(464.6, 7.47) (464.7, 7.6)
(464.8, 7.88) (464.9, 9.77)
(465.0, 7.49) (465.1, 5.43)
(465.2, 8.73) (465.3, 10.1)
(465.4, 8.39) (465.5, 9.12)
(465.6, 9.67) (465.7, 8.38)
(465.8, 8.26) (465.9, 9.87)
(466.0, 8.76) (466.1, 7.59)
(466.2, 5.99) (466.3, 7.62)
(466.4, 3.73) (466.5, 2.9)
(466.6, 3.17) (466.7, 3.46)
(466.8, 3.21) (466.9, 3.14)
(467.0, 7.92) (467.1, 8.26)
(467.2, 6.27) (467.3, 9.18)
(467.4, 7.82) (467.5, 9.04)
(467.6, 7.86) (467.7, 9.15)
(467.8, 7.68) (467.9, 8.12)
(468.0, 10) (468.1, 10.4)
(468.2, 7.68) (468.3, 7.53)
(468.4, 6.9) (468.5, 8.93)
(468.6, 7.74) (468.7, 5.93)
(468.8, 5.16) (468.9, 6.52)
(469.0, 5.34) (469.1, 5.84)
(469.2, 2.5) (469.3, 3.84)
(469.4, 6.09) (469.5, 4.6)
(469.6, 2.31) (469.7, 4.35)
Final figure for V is 0.359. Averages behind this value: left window 15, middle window 11.7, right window 9.2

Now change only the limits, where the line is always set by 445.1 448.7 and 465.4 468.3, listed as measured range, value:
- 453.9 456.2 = 0.86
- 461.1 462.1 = 0.09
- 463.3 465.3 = -0.07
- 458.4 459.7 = 0.15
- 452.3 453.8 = 0.39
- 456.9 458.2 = 0.11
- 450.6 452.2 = -0.02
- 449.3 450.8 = -0.03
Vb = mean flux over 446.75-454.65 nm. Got 10.3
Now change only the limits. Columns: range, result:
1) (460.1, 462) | 9.05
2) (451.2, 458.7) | 8.64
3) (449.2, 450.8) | 12.6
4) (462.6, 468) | 7.92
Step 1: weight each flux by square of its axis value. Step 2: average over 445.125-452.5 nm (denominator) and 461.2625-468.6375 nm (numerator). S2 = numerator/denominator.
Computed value 0.7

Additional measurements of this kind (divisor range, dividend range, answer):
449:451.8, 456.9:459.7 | 0.74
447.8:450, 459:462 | 0.88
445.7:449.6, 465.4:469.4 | 0.61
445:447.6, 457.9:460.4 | 0.66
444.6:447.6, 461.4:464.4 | 0.61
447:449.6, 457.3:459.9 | 0.87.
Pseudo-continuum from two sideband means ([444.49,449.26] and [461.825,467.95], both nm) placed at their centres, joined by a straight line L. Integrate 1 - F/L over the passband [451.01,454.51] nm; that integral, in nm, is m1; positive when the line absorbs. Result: 0.91 nm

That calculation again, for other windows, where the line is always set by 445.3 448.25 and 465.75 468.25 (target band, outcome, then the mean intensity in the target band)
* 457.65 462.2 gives 0.133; 9.17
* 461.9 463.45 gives -0.061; 8.85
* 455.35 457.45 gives 0.195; 9.66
